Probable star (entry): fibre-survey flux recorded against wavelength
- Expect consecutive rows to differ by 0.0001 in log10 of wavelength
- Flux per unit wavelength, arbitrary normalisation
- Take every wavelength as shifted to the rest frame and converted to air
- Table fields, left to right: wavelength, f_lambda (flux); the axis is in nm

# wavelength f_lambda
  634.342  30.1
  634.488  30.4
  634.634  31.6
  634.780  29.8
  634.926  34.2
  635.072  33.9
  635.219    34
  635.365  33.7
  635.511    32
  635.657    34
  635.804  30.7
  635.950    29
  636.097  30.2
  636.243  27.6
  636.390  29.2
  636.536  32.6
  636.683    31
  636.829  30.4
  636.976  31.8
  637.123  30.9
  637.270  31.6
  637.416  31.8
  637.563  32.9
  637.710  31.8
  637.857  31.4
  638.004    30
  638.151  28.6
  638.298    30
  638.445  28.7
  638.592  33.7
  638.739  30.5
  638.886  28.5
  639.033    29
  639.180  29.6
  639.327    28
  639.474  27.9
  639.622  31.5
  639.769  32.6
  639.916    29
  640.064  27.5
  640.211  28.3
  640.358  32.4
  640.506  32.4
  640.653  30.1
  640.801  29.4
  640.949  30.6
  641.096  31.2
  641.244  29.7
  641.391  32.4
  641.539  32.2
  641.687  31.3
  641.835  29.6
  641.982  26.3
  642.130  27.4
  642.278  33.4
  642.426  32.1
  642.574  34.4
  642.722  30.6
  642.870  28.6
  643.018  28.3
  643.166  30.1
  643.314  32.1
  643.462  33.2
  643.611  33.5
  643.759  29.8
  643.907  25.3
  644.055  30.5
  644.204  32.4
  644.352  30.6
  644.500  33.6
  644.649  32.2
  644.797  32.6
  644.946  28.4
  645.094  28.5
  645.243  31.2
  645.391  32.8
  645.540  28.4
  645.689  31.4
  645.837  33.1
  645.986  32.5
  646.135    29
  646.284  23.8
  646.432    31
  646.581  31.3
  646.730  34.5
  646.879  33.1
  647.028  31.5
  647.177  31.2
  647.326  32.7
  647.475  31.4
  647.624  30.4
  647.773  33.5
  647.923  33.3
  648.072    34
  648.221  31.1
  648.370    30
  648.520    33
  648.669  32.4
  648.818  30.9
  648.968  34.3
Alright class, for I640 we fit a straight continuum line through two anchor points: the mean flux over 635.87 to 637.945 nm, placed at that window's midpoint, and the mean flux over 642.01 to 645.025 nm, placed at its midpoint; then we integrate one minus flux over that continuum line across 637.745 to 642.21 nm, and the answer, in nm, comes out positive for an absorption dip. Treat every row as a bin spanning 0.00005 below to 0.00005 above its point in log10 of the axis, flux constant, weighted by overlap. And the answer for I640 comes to 0.12 nm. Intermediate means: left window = 30.9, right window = 30.9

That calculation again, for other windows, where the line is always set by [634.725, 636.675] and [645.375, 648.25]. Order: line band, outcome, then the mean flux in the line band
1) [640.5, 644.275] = 0.11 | 30.6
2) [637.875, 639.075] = 0.06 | 30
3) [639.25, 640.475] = 0.07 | 29.7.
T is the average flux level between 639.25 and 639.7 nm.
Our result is 29.2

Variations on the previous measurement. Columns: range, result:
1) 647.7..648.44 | 32.4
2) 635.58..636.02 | 31.3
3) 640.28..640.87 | 31.1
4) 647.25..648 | 32.3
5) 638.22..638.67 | 30.8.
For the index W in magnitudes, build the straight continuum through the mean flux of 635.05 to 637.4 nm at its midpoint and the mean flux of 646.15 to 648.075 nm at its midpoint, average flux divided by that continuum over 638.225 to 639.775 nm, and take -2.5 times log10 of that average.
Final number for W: 0.05 mag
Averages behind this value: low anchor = 31.4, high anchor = 31.5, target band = 29.9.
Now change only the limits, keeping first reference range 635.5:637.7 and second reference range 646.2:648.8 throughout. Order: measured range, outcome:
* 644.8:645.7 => 0.046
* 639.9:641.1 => 0.041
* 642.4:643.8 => 0.004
